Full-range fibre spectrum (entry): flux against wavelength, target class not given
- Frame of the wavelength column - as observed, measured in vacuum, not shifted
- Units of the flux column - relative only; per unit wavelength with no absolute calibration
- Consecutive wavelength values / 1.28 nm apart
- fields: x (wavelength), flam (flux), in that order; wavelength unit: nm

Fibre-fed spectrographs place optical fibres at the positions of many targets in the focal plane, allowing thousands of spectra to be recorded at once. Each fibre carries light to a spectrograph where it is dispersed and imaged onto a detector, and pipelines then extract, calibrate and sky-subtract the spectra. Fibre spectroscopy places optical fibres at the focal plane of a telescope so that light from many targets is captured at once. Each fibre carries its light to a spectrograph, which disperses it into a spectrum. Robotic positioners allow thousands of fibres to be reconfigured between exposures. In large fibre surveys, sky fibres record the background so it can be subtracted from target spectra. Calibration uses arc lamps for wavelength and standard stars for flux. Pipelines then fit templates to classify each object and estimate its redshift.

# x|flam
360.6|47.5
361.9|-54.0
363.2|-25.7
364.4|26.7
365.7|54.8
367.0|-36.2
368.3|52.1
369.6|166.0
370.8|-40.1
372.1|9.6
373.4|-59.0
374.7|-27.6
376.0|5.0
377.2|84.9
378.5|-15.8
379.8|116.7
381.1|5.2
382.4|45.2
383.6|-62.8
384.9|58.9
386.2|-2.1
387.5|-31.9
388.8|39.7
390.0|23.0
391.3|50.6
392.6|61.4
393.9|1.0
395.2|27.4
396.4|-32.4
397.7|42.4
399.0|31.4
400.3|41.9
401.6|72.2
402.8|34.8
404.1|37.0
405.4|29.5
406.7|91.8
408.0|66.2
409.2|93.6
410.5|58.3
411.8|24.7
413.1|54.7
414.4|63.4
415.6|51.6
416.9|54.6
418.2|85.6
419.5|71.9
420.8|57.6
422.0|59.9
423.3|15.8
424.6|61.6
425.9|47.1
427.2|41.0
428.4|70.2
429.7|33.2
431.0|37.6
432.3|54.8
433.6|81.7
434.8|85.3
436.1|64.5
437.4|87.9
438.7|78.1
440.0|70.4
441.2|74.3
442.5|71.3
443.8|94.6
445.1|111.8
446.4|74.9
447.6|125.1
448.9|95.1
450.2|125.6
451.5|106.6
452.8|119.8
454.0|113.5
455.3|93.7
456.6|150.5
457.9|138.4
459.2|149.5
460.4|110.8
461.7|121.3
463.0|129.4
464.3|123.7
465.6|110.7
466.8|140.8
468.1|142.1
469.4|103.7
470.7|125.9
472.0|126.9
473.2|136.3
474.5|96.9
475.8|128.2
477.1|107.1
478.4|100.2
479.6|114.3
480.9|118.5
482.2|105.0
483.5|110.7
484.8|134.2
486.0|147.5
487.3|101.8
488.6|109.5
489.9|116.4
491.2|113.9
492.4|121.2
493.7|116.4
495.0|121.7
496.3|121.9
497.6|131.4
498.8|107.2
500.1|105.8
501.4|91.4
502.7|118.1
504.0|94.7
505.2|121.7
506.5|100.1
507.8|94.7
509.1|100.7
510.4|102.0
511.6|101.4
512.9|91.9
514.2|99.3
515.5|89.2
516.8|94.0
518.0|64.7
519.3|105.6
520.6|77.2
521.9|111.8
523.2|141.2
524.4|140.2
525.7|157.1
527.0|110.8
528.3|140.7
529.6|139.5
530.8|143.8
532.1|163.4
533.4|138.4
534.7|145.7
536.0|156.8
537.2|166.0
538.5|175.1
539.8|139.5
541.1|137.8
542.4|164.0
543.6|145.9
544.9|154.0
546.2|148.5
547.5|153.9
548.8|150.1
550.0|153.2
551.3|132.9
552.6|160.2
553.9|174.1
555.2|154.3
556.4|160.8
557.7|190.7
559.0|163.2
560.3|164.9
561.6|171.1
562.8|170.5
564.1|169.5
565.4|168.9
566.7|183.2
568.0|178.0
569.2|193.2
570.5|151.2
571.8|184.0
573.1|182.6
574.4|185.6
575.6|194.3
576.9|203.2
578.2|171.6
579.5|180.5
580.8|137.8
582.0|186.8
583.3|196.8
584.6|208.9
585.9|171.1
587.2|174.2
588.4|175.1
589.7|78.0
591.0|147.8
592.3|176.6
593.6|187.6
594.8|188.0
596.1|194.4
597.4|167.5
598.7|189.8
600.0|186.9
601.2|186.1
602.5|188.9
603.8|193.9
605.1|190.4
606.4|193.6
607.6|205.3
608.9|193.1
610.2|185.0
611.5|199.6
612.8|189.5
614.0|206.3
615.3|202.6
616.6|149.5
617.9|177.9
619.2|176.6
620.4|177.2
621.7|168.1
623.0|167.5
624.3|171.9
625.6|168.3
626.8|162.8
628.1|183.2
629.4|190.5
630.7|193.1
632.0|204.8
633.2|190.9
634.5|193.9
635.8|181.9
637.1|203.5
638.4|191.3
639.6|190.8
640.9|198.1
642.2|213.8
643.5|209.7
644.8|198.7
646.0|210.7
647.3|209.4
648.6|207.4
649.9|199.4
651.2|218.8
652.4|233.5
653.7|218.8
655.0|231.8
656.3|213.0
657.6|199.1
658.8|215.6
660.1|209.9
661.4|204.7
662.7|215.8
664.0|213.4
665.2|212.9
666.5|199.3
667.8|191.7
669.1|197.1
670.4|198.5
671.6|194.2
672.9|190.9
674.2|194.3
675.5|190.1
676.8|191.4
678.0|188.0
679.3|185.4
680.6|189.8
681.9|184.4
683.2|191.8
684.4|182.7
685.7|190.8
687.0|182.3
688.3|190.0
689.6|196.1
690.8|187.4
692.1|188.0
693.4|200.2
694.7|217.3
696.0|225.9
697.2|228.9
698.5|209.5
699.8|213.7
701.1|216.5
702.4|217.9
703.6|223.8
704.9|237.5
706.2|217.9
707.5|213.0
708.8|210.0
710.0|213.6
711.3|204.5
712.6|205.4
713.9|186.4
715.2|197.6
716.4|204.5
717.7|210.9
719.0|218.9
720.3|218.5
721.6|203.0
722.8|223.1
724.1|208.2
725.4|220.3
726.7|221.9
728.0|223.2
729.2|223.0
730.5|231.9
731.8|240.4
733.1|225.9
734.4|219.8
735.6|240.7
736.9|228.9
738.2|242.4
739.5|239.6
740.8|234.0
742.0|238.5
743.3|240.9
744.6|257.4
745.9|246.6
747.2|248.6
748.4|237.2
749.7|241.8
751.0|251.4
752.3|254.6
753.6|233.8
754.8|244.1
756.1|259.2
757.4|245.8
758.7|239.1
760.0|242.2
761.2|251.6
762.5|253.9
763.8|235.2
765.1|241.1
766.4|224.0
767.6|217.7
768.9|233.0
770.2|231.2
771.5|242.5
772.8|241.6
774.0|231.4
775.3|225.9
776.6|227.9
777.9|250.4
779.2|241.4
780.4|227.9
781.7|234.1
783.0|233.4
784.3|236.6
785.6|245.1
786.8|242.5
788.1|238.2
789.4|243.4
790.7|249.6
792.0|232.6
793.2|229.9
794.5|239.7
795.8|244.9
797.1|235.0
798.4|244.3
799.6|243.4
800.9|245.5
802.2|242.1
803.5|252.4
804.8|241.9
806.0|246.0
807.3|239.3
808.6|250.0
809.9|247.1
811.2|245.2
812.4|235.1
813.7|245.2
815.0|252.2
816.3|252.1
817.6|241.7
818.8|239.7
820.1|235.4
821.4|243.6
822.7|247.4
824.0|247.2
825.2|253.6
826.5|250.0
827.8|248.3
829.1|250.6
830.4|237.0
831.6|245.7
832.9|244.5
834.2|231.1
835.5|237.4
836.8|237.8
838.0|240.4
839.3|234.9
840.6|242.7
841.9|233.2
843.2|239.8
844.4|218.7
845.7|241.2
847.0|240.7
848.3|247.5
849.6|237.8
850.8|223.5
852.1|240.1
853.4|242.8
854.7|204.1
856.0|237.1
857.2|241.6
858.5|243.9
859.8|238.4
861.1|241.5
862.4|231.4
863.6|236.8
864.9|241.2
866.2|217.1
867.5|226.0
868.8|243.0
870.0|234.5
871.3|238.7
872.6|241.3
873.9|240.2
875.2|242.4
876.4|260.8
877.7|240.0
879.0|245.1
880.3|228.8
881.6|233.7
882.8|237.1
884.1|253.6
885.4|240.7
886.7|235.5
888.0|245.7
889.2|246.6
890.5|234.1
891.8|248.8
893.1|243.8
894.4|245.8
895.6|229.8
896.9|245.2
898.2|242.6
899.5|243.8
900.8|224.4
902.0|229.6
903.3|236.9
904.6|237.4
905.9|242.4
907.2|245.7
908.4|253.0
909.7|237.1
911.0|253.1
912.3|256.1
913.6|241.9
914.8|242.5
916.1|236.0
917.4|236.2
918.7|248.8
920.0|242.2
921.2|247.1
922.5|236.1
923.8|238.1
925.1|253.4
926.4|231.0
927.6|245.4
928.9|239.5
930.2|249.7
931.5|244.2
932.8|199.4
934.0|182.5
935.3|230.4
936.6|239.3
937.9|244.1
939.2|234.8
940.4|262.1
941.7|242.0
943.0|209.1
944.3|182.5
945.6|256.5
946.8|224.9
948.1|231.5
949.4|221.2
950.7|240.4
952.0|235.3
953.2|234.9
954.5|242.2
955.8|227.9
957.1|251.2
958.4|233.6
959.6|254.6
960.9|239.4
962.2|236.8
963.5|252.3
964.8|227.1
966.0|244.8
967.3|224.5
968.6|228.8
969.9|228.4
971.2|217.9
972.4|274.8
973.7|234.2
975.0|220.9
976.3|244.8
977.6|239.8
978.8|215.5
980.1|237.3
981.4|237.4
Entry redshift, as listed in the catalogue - 0.00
